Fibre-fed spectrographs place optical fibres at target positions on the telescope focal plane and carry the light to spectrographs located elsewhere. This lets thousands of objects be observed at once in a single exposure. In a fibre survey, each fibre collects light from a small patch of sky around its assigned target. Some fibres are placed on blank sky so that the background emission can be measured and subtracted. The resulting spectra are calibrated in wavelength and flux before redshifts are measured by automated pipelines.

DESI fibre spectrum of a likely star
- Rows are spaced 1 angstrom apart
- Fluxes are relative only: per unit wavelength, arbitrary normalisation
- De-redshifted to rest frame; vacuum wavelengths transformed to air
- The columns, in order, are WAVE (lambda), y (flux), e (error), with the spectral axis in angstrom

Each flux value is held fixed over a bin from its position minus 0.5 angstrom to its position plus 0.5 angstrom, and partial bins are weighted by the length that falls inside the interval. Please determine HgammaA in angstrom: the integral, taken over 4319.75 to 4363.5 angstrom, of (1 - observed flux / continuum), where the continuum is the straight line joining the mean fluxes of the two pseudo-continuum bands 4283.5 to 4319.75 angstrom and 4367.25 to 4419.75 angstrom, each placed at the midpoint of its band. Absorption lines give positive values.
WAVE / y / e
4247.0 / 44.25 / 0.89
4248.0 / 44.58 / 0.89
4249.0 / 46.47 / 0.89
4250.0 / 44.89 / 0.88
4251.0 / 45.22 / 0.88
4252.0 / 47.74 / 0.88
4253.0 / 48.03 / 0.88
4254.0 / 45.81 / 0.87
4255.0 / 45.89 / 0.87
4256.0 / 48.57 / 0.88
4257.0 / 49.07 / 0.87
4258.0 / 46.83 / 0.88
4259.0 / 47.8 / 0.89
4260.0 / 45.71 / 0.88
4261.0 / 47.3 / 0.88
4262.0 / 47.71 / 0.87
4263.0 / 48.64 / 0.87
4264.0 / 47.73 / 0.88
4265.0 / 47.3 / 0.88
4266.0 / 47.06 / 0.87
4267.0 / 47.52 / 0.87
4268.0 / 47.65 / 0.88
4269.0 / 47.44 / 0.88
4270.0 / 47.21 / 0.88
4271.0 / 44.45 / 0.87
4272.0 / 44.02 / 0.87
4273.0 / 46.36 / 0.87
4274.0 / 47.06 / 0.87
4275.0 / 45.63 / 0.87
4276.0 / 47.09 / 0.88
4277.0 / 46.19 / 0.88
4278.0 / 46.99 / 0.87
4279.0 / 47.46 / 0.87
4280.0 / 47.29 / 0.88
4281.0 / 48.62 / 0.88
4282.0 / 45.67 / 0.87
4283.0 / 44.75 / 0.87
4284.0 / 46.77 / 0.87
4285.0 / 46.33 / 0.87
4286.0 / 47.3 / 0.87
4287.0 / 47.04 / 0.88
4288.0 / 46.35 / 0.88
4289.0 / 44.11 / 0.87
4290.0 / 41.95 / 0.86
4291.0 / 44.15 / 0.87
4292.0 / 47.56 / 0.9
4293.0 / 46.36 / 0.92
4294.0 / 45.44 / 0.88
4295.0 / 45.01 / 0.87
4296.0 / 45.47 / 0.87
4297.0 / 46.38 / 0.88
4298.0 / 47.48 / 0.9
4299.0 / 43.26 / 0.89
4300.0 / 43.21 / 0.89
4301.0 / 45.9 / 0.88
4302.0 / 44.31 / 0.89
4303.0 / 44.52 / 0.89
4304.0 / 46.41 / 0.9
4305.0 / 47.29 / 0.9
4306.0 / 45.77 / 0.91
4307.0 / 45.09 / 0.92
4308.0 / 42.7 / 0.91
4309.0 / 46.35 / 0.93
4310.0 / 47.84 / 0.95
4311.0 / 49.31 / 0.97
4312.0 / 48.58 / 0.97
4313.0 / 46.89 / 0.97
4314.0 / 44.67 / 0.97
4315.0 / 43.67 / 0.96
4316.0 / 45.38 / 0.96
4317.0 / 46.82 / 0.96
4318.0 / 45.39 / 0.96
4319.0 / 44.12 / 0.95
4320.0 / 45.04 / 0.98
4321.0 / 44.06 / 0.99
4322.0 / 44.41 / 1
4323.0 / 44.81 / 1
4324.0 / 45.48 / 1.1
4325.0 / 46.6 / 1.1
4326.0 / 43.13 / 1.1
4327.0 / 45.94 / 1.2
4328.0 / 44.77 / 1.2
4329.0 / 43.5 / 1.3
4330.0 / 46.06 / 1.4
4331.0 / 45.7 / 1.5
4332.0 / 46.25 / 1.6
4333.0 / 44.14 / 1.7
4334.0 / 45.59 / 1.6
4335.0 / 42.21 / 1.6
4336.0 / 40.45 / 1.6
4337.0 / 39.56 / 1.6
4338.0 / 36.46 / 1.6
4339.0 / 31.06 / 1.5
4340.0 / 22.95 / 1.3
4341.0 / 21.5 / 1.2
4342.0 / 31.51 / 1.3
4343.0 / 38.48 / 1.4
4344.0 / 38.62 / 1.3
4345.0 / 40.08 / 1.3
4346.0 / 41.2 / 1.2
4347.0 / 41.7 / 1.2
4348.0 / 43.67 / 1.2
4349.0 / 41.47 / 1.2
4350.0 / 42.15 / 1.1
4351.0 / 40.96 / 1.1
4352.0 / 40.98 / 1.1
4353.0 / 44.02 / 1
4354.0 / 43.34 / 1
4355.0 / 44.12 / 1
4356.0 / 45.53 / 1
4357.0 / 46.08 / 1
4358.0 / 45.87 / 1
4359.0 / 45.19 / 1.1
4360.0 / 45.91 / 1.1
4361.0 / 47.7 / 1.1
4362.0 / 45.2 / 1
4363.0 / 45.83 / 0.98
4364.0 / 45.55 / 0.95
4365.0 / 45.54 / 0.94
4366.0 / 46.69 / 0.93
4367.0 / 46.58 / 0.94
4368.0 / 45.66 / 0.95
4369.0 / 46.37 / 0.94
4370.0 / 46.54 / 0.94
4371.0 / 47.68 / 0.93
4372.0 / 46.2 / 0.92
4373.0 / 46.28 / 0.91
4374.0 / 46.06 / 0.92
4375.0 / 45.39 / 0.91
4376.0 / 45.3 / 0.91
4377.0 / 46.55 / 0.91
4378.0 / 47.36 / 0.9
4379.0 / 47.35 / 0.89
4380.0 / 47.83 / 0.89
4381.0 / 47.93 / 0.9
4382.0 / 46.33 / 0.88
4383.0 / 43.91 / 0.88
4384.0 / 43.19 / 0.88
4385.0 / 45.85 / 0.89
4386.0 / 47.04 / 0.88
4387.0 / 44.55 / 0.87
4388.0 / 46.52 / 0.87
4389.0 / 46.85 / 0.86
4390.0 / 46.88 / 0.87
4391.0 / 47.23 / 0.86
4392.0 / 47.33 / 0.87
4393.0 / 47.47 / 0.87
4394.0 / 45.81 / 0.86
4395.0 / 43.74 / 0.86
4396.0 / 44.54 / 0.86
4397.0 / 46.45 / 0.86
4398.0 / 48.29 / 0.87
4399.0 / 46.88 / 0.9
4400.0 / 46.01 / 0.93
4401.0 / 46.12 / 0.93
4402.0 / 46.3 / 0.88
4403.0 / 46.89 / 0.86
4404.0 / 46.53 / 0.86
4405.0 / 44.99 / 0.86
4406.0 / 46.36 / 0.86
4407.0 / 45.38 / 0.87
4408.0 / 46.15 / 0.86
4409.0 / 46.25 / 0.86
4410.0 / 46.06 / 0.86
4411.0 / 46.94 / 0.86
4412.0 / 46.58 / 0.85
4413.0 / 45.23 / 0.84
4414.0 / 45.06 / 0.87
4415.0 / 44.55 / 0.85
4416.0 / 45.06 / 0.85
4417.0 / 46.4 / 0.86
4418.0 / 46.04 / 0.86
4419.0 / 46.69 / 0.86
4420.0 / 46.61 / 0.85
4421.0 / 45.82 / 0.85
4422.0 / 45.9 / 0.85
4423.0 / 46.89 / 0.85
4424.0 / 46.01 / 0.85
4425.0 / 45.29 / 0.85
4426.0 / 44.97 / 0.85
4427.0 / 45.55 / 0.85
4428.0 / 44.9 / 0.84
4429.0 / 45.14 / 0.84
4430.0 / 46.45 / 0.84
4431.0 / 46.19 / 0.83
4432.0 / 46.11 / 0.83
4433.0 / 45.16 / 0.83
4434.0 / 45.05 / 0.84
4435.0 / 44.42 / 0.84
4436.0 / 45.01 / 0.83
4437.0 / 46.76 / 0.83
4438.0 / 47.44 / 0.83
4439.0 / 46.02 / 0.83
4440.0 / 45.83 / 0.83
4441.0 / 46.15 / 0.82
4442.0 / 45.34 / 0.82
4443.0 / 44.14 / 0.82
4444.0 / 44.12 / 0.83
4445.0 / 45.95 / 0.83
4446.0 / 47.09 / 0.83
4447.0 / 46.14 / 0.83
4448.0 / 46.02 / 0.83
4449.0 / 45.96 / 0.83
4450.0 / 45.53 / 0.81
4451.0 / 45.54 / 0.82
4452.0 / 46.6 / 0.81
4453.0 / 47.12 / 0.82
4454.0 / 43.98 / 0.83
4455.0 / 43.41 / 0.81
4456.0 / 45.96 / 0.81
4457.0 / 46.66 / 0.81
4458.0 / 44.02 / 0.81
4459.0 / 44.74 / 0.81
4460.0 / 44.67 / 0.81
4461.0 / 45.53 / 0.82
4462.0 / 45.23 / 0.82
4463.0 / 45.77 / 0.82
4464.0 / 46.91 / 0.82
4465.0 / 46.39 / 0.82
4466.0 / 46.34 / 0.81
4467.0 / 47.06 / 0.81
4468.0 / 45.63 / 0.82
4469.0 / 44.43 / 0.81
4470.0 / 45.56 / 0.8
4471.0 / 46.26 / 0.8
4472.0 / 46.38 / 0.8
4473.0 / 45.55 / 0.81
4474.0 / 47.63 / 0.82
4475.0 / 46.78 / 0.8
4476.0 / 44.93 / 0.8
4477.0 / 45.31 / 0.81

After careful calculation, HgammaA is 3.7 angstrom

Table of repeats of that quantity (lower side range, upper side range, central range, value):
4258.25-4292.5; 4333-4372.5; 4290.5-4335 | -1.1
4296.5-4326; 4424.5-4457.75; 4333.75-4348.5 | 2.8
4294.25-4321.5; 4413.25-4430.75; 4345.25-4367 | 0.7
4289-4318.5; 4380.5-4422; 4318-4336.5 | 0.5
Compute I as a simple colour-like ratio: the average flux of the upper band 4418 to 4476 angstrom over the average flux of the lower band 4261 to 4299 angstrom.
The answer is 1.0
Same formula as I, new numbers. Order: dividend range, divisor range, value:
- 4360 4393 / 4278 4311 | 1.01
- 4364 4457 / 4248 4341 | 1.02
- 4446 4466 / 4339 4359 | 1.15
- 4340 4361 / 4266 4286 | 0.88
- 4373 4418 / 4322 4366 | 1.10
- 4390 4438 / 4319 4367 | 1.09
